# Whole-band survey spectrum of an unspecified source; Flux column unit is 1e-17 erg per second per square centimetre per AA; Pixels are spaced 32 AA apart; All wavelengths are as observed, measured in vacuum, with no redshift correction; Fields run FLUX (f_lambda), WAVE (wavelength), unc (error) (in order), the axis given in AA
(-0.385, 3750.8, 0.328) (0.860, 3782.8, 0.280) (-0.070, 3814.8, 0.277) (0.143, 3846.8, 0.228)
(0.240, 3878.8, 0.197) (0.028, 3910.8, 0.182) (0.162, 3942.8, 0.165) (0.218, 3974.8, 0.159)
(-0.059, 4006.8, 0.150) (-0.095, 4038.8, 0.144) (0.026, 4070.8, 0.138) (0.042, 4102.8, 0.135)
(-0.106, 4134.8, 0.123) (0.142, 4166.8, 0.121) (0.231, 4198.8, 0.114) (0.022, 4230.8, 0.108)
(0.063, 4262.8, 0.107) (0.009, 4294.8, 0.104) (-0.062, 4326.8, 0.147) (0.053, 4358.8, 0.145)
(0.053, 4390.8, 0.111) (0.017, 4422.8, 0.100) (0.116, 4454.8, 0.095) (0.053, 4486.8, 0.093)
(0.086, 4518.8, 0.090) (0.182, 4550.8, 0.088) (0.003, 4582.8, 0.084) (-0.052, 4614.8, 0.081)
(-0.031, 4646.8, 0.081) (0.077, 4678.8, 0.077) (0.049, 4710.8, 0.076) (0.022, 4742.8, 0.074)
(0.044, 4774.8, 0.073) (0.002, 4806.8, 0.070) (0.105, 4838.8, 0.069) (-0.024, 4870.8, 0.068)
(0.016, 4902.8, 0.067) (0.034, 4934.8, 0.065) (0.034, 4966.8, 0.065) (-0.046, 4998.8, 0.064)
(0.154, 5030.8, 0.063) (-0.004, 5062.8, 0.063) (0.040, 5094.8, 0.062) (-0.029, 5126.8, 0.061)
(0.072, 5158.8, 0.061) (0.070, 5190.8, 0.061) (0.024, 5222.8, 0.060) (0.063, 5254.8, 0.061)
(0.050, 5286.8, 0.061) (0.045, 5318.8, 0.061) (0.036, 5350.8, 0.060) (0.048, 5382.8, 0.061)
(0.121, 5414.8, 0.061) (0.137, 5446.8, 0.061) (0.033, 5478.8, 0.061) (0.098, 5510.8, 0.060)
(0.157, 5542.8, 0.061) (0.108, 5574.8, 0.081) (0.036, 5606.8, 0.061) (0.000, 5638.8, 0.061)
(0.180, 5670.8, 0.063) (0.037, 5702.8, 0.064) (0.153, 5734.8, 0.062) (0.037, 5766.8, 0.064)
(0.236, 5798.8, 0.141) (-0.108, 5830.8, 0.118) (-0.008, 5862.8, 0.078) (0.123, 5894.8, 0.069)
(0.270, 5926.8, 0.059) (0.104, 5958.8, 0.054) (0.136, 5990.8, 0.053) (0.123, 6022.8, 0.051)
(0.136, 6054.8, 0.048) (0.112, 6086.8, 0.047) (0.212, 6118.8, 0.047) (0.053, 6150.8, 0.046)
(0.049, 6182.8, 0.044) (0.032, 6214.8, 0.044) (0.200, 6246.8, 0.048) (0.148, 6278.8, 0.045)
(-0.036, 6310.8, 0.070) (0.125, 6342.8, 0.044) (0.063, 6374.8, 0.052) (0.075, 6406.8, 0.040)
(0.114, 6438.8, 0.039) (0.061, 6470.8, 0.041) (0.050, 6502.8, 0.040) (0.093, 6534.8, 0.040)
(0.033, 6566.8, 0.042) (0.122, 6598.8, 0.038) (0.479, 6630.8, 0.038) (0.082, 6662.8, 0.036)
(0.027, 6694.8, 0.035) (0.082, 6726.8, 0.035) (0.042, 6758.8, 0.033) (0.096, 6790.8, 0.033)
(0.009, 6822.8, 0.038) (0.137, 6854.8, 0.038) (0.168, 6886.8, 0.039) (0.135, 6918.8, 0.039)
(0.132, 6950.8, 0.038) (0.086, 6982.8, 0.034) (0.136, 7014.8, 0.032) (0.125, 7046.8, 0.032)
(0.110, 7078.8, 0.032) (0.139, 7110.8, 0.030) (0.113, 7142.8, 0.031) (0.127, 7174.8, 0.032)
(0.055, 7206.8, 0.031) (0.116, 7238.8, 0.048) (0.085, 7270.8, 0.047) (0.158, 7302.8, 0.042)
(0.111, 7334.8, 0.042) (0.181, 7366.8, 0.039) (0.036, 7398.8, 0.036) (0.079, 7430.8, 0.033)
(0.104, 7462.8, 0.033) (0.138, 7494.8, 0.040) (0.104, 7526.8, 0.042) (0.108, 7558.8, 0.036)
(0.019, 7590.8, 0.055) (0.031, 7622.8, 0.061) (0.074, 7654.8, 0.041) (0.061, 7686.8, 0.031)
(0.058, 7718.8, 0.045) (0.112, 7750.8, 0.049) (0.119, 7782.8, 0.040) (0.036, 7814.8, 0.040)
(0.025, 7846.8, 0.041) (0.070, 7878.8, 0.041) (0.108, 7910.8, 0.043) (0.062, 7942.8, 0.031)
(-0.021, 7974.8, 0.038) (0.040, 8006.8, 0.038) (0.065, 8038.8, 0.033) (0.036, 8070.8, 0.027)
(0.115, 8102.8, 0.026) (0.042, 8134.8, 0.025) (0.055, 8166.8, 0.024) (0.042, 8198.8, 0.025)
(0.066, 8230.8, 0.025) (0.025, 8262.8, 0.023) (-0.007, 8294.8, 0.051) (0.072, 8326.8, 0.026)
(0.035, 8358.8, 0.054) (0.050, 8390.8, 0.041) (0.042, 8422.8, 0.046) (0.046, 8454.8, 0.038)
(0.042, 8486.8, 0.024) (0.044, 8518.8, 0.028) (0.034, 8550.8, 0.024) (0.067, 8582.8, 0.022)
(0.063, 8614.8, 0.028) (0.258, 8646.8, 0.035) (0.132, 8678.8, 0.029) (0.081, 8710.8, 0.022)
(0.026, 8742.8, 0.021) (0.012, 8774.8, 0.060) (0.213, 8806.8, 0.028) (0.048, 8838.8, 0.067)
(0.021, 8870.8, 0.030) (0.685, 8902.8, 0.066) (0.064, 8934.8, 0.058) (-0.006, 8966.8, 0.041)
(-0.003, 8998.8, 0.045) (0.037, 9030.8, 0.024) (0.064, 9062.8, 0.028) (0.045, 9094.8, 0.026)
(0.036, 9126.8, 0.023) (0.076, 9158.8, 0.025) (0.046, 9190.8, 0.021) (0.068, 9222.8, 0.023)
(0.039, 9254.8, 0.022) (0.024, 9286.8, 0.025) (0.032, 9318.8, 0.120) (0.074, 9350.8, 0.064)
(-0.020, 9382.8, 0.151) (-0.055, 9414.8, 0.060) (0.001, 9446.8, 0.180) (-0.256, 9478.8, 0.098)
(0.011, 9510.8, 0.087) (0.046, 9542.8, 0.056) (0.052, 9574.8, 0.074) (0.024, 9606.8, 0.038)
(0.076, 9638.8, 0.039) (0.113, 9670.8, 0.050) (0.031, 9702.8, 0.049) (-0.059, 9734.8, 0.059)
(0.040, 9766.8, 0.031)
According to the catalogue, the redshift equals 0.779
